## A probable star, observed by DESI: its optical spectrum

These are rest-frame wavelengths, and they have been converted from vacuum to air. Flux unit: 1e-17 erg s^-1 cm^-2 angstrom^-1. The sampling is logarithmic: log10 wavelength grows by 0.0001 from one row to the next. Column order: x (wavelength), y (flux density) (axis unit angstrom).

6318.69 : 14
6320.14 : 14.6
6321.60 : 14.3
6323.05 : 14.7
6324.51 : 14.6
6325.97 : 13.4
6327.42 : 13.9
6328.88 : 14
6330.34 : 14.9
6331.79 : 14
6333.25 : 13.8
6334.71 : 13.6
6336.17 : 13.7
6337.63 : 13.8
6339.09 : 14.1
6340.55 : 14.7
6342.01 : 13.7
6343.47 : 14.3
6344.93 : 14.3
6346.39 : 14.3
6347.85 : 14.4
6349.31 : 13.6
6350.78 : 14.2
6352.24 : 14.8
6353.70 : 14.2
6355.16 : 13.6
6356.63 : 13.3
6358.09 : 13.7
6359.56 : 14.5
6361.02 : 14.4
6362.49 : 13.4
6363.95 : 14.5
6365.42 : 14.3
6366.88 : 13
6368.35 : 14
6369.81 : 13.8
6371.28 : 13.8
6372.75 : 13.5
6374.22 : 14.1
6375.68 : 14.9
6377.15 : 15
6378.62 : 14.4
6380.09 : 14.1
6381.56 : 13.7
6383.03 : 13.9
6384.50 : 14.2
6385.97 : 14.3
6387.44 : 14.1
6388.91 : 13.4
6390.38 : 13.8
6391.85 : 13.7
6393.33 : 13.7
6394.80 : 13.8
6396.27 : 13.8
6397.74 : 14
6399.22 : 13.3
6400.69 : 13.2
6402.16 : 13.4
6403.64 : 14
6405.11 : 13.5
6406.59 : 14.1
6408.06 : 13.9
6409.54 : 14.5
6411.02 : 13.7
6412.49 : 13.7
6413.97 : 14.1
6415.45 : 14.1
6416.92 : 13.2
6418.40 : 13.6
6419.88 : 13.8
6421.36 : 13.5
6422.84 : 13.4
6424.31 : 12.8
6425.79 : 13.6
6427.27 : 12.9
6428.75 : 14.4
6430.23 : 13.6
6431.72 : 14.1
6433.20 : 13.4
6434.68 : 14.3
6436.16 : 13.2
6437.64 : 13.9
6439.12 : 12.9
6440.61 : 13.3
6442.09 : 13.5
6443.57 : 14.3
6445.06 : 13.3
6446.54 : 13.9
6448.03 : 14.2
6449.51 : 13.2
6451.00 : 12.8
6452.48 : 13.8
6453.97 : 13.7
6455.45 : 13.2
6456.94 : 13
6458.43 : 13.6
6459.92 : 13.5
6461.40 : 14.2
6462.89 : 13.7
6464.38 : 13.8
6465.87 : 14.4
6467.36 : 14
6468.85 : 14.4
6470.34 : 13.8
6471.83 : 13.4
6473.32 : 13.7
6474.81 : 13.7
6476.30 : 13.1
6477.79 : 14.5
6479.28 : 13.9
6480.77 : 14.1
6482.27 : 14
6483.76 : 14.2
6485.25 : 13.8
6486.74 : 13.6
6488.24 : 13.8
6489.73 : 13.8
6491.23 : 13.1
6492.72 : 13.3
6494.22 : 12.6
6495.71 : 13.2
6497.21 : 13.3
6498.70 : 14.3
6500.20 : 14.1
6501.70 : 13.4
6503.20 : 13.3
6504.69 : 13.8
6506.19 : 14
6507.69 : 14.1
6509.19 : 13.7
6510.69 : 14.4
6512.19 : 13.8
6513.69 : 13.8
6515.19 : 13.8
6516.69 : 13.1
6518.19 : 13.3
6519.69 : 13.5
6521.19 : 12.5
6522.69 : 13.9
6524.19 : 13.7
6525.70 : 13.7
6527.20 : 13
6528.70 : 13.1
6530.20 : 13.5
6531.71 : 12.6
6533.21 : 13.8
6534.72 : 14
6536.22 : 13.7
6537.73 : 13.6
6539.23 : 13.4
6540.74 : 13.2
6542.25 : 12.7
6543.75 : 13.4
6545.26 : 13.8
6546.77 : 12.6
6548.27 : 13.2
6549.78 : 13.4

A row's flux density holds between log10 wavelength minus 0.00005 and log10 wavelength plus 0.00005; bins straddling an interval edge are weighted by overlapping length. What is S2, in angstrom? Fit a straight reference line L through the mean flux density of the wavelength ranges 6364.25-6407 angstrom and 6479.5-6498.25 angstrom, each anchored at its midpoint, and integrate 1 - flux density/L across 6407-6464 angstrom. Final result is 0.5 angstrom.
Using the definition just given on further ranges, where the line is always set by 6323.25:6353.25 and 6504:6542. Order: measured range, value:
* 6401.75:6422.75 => 0.15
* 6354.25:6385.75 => 0.01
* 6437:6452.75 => 0.28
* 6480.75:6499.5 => 0.06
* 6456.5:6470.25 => -0.13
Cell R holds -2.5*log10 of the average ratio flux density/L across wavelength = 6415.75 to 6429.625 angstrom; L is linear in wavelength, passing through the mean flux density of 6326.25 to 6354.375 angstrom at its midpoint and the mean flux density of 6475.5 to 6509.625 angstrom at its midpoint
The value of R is 0.03 mag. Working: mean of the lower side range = 14.1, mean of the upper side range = 13.7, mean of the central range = 13.5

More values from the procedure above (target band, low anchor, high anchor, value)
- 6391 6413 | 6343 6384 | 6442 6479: 0.01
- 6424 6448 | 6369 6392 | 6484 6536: 0.02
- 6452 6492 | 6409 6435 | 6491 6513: -0.01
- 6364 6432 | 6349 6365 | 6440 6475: 0.01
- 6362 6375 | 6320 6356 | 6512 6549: 0.01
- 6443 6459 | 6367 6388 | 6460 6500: 0.03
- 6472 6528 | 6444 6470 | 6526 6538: -0.01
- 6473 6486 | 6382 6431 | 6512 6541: -0.03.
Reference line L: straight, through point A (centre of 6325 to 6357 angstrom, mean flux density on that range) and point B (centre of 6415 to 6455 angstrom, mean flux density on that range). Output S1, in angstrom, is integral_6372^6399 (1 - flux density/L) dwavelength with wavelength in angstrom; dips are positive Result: -0.4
